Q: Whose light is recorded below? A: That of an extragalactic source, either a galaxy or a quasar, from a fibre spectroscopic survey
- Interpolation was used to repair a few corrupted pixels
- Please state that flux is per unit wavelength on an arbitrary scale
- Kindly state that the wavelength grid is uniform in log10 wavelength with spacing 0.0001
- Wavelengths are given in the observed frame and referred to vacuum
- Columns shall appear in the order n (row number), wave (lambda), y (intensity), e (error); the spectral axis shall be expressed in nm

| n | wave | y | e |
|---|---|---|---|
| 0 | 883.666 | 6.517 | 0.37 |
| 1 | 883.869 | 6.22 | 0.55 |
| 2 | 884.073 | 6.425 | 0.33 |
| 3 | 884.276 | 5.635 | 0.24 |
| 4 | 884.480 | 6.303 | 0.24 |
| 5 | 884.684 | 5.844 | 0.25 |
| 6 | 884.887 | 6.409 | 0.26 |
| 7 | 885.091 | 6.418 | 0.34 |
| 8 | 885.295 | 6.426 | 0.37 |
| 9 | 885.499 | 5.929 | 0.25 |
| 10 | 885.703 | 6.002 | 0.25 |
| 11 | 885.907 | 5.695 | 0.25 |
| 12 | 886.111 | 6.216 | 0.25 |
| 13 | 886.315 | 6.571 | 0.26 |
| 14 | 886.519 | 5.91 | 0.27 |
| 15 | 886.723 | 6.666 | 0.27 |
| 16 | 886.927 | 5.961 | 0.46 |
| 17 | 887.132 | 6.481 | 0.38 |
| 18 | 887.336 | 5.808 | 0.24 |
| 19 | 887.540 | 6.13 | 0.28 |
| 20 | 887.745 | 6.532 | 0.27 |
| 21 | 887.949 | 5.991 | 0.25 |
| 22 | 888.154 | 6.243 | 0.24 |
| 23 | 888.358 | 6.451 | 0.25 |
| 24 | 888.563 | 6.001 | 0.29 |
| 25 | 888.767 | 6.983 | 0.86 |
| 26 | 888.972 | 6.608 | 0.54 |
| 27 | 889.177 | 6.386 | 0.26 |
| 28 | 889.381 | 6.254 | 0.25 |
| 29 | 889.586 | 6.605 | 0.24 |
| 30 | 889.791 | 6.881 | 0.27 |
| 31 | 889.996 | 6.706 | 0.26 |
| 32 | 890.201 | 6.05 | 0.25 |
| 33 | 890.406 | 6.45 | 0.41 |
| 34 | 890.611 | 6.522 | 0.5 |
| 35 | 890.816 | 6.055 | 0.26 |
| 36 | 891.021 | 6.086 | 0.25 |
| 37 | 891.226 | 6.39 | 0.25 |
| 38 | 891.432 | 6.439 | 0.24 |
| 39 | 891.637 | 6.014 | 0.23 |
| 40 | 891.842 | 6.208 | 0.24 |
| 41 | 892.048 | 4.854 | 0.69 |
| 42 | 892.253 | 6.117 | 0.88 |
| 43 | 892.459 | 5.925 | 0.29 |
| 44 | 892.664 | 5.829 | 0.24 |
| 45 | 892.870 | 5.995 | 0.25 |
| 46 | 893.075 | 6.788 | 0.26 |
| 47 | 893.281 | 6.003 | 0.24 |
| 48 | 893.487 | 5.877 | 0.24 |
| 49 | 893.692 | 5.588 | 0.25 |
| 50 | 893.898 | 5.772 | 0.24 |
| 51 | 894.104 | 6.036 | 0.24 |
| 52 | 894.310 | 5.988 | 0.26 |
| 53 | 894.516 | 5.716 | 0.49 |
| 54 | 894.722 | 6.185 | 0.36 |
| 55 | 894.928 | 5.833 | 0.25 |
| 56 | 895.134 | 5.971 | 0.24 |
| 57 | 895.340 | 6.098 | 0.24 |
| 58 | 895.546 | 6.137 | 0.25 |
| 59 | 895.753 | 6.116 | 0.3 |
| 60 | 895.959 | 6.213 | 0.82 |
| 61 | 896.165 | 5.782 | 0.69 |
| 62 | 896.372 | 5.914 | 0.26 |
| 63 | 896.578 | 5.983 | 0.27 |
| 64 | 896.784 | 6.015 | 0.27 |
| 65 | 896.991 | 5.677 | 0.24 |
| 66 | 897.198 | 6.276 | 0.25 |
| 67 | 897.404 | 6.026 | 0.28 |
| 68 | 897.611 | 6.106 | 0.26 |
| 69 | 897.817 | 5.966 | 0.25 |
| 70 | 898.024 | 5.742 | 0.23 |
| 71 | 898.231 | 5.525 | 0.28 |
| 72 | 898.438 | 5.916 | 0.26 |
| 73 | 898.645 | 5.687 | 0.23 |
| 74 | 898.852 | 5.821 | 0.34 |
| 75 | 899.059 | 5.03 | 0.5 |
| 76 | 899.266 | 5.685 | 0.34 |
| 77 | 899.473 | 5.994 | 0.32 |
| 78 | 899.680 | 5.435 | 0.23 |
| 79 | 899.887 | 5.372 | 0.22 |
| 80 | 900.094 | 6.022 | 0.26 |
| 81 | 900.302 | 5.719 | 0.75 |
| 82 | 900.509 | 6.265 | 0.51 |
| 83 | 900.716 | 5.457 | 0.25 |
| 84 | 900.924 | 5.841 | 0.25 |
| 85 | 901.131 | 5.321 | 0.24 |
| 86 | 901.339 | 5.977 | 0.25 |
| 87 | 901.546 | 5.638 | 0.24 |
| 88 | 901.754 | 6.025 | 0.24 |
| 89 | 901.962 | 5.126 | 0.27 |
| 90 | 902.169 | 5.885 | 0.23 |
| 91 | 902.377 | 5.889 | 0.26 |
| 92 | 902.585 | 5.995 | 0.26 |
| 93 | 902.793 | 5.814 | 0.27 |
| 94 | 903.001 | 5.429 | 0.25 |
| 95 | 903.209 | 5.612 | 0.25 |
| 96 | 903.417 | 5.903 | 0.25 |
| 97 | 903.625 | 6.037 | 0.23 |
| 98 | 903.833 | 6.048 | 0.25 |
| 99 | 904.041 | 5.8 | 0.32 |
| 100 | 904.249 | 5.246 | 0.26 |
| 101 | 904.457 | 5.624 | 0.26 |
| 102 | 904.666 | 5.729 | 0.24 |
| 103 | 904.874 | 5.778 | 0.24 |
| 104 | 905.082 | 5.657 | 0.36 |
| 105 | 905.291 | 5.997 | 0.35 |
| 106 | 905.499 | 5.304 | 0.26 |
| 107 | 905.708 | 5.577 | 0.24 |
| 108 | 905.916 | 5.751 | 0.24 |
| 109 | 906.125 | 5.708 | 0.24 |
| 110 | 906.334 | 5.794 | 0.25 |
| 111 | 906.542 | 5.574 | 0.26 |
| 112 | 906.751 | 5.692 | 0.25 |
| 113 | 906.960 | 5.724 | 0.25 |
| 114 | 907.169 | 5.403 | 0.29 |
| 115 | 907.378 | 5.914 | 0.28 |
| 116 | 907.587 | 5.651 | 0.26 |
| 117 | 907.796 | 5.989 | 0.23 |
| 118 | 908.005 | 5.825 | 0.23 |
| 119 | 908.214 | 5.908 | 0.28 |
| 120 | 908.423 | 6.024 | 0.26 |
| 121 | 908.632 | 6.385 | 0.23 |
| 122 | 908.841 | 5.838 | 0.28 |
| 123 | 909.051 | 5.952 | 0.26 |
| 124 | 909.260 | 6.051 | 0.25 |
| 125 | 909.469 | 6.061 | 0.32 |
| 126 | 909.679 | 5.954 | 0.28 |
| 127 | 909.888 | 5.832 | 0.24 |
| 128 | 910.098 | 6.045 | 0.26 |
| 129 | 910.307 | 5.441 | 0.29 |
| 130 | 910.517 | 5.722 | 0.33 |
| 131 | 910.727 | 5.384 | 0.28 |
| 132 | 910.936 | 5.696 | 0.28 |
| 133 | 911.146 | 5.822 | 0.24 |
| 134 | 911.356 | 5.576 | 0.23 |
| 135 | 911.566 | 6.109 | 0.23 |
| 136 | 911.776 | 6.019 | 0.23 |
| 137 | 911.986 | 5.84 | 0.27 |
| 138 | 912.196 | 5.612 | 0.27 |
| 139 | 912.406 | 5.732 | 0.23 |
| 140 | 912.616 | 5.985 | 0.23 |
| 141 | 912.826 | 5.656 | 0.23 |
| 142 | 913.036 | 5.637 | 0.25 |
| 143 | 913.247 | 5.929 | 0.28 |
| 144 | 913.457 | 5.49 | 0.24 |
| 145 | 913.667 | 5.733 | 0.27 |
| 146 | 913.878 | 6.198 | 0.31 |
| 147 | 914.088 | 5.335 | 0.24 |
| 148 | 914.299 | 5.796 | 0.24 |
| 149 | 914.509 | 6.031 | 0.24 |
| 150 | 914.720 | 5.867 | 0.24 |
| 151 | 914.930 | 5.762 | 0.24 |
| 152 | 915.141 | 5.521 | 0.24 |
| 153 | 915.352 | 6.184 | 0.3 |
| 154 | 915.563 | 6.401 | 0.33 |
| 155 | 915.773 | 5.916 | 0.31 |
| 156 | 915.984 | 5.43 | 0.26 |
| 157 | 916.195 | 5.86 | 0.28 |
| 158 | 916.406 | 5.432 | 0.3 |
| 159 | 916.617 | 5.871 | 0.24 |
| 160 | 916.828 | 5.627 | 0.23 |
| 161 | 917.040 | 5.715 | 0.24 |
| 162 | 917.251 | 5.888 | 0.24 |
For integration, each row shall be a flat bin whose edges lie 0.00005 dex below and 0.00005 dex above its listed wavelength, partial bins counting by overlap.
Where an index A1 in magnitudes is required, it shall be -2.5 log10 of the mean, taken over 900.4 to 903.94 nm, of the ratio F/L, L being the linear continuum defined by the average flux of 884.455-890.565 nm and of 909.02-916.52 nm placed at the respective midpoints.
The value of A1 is 0.04 mag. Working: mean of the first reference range 6.3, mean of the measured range 5.78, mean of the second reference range 5.81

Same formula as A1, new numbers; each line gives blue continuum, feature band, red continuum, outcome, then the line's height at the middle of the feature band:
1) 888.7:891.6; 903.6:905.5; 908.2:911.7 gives 0.05 mag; 6.03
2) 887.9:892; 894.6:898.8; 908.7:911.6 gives 0.04 mag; 6.17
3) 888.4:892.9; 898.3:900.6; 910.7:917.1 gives 0.07 mag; 6.07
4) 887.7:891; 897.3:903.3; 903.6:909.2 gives 0.05 mag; 6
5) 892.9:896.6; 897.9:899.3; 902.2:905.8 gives 0.05 mag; 5.89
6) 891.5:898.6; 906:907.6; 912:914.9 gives 0.03 mag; 5.84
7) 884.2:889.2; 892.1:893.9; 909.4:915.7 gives 0.03 mag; 6.12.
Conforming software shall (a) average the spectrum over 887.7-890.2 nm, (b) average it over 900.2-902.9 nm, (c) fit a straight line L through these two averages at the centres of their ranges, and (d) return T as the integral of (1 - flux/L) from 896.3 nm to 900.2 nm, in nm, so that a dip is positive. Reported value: 0.10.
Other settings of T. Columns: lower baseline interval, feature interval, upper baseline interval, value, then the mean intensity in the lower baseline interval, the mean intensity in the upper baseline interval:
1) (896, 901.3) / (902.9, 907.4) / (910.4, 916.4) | 0.08 nm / 5.79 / 5.79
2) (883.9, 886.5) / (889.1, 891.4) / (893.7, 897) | -0.13 nm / 6.15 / 5.96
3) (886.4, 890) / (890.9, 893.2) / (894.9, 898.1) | 0.05 nm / 6.36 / 6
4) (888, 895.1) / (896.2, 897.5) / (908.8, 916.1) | 0.02 nm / 6.17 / 5.82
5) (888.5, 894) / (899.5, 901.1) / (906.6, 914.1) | 0.08 nm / 6.2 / 5.81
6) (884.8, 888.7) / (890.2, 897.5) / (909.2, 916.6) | 0.09 nm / 6.21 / 5.8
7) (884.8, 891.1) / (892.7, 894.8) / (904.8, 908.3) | 0.05 nm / 6.3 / 5.72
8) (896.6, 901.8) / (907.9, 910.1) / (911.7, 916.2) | -0.07 nm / 5.78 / 5.81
